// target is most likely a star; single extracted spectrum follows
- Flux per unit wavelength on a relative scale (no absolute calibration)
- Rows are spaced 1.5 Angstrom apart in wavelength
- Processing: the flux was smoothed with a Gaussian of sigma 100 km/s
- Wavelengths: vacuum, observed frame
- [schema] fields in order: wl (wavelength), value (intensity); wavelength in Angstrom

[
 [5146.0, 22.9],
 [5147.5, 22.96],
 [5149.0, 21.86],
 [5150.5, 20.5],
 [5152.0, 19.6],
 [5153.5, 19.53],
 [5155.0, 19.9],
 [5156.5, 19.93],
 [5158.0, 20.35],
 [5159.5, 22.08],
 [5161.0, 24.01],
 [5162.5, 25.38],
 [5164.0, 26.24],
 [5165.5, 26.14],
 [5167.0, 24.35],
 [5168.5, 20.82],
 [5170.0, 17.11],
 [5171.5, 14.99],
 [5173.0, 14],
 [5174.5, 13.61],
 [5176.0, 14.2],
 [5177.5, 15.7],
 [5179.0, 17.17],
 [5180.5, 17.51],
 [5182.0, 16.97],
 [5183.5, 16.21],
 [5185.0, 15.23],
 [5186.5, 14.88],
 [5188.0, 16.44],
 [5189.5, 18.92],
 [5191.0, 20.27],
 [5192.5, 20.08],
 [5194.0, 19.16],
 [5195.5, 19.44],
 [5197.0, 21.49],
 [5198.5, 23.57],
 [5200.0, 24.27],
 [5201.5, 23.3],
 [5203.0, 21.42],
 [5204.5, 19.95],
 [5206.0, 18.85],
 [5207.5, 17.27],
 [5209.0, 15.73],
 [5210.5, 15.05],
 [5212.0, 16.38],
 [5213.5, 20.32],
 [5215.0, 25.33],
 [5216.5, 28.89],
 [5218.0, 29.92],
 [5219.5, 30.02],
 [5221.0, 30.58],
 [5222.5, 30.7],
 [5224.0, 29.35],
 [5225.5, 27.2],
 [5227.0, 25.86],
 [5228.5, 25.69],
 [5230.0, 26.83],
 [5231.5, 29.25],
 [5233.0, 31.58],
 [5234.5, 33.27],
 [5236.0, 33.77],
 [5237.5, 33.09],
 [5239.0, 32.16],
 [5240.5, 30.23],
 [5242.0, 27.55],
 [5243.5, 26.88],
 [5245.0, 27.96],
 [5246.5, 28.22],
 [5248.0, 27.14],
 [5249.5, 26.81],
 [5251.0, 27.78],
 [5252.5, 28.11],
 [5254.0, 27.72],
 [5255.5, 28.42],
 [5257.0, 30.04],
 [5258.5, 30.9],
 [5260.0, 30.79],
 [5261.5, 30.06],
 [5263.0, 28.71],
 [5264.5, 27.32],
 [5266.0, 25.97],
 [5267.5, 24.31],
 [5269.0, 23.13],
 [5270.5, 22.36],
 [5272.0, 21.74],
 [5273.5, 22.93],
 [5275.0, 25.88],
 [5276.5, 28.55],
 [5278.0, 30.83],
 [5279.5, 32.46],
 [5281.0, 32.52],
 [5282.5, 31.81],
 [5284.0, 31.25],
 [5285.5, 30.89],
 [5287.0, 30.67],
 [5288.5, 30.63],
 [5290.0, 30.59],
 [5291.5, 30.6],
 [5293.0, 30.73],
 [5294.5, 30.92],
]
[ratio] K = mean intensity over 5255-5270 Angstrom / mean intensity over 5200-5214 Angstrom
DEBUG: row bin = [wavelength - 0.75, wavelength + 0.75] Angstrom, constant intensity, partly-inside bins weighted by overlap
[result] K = 1.47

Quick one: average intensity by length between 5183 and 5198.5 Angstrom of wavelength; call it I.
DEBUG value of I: 18.5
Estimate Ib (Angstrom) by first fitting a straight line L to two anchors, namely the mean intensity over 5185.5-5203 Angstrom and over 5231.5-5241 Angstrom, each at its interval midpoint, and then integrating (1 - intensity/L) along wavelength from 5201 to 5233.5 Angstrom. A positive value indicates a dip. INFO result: 2.9 Angstrom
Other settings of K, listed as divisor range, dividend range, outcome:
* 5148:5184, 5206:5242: 1.37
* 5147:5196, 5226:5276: 1.45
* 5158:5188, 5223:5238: 1.58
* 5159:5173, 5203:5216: 0.87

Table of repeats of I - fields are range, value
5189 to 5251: 25.3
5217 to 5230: 28.6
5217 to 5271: 28.6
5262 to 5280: 26.1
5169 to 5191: 16.1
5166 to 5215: 18.4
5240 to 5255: 27.8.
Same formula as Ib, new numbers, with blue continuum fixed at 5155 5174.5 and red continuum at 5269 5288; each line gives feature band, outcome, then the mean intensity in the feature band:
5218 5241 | -4.42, 30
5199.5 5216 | 2.67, 19.9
